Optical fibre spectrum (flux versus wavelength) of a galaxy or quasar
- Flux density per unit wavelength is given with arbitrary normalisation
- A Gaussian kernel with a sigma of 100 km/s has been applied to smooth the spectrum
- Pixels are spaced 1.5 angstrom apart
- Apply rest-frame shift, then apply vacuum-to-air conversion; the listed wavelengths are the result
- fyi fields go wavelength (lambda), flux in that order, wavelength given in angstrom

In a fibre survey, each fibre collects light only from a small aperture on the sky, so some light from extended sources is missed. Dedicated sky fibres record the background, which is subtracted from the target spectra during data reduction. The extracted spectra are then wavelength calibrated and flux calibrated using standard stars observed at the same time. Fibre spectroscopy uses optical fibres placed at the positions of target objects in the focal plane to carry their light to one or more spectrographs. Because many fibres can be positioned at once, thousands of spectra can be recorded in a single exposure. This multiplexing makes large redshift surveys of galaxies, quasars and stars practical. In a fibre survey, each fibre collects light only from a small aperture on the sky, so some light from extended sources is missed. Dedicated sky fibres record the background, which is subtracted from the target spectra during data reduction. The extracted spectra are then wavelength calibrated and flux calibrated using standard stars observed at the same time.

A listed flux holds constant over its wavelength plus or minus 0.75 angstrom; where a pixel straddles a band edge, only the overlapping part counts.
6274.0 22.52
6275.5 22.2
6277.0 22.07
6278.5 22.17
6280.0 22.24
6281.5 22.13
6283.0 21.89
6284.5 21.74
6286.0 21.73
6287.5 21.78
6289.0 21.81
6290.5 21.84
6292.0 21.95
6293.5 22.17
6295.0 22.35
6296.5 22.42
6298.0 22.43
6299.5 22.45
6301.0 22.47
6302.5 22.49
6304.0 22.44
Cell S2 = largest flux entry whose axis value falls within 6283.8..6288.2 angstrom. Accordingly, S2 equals 21.78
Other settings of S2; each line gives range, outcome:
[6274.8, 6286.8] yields 22.24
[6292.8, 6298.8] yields 22.43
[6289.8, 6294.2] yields 22.17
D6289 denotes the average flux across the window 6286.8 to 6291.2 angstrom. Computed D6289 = 21.8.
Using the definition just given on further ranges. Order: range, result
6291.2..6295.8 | 22.2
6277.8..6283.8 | 22.1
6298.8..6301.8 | 22.5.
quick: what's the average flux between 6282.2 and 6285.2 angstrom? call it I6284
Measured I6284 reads 21.8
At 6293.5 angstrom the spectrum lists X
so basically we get 22.17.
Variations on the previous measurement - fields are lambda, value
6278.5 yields 22.17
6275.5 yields 22.2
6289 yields 21.81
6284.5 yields 21.74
